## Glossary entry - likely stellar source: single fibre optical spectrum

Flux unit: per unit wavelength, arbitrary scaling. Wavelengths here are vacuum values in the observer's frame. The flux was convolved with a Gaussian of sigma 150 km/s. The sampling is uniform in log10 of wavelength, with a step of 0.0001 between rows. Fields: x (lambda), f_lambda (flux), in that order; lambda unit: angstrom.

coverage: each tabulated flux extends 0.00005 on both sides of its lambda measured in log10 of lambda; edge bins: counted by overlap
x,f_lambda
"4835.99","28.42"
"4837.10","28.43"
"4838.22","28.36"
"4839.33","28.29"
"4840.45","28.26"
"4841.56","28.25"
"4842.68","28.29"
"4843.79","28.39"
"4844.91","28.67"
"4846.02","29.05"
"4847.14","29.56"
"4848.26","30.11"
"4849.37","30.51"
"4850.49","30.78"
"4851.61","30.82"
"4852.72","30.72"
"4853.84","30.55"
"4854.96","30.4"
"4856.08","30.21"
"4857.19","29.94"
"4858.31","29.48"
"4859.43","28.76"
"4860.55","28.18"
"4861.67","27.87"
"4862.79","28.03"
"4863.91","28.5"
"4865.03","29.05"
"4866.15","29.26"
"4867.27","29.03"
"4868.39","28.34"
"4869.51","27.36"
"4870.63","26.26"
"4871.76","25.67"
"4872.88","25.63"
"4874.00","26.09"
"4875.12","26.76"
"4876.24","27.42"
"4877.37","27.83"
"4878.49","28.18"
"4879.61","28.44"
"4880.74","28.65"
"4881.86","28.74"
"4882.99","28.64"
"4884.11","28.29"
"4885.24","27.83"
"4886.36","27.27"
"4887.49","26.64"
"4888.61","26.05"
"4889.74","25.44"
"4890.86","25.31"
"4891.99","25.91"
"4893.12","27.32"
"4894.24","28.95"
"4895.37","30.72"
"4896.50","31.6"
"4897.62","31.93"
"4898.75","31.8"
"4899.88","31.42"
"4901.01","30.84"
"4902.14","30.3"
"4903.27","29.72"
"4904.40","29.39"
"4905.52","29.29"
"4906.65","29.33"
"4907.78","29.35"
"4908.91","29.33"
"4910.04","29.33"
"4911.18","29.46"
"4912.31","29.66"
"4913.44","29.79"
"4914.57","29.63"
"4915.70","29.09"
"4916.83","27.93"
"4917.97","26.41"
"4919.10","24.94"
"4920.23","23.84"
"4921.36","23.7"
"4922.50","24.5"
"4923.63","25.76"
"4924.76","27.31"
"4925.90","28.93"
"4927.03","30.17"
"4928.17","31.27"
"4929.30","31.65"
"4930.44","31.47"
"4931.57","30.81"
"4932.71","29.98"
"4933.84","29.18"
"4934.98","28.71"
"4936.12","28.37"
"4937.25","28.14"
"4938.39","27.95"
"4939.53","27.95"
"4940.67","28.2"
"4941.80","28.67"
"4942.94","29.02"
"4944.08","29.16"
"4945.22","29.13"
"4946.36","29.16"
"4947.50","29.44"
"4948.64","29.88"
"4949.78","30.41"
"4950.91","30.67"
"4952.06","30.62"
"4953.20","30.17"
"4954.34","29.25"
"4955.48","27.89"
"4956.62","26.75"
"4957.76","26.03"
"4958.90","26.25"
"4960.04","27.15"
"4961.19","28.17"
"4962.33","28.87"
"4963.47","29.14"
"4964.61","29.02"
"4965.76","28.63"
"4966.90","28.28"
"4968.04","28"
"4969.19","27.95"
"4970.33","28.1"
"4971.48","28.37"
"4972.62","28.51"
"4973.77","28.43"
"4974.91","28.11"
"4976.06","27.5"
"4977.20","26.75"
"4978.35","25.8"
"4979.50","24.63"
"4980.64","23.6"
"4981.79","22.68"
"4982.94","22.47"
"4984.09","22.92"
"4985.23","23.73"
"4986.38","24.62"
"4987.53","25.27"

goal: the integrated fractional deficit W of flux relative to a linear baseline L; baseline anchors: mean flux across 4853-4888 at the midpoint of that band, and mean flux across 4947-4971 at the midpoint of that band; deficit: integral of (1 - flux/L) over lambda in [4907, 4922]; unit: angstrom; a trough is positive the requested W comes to 0.3 angstrom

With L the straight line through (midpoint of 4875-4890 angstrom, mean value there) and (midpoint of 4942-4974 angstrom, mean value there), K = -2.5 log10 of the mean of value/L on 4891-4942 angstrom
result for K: -0.03 mag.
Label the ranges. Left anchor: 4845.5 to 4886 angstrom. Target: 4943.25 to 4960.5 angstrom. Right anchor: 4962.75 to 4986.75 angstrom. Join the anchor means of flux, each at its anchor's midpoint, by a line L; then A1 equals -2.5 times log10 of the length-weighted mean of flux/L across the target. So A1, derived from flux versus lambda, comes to -0.071 mag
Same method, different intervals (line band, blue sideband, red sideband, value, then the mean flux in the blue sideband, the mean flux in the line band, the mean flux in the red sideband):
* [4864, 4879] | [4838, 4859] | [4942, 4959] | 0.07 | 29.5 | 27.5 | 29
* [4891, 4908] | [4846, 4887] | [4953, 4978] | -0.05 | 28.6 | 29.8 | 28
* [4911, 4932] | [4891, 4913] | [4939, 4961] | 0.04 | 29.7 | 28.2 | 28.7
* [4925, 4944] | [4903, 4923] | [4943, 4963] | -0.03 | 28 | 29.4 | 28.8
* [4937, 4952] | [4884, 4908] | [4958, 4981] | -0.04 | 28.9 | 29.1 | 27.6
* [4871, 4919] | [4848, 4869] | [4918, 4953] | 0.02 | 29.5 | 28.5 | 28.6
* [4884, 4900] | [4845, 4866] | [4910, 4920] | 0.02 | 29.6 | 28.4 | 28.3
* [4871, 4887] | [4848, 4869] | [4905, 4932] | 0.06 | 29.5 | 27.5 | 28.4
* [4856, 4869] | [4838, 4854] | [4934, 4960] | 0.02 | 29.4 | 28.8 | 28.7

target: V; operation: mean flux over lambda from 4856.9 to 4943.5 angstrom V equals 28.4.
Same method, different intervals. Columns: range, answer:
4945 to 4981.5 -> 28.1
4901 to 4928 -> 28.2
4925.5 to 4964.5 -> 29.1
